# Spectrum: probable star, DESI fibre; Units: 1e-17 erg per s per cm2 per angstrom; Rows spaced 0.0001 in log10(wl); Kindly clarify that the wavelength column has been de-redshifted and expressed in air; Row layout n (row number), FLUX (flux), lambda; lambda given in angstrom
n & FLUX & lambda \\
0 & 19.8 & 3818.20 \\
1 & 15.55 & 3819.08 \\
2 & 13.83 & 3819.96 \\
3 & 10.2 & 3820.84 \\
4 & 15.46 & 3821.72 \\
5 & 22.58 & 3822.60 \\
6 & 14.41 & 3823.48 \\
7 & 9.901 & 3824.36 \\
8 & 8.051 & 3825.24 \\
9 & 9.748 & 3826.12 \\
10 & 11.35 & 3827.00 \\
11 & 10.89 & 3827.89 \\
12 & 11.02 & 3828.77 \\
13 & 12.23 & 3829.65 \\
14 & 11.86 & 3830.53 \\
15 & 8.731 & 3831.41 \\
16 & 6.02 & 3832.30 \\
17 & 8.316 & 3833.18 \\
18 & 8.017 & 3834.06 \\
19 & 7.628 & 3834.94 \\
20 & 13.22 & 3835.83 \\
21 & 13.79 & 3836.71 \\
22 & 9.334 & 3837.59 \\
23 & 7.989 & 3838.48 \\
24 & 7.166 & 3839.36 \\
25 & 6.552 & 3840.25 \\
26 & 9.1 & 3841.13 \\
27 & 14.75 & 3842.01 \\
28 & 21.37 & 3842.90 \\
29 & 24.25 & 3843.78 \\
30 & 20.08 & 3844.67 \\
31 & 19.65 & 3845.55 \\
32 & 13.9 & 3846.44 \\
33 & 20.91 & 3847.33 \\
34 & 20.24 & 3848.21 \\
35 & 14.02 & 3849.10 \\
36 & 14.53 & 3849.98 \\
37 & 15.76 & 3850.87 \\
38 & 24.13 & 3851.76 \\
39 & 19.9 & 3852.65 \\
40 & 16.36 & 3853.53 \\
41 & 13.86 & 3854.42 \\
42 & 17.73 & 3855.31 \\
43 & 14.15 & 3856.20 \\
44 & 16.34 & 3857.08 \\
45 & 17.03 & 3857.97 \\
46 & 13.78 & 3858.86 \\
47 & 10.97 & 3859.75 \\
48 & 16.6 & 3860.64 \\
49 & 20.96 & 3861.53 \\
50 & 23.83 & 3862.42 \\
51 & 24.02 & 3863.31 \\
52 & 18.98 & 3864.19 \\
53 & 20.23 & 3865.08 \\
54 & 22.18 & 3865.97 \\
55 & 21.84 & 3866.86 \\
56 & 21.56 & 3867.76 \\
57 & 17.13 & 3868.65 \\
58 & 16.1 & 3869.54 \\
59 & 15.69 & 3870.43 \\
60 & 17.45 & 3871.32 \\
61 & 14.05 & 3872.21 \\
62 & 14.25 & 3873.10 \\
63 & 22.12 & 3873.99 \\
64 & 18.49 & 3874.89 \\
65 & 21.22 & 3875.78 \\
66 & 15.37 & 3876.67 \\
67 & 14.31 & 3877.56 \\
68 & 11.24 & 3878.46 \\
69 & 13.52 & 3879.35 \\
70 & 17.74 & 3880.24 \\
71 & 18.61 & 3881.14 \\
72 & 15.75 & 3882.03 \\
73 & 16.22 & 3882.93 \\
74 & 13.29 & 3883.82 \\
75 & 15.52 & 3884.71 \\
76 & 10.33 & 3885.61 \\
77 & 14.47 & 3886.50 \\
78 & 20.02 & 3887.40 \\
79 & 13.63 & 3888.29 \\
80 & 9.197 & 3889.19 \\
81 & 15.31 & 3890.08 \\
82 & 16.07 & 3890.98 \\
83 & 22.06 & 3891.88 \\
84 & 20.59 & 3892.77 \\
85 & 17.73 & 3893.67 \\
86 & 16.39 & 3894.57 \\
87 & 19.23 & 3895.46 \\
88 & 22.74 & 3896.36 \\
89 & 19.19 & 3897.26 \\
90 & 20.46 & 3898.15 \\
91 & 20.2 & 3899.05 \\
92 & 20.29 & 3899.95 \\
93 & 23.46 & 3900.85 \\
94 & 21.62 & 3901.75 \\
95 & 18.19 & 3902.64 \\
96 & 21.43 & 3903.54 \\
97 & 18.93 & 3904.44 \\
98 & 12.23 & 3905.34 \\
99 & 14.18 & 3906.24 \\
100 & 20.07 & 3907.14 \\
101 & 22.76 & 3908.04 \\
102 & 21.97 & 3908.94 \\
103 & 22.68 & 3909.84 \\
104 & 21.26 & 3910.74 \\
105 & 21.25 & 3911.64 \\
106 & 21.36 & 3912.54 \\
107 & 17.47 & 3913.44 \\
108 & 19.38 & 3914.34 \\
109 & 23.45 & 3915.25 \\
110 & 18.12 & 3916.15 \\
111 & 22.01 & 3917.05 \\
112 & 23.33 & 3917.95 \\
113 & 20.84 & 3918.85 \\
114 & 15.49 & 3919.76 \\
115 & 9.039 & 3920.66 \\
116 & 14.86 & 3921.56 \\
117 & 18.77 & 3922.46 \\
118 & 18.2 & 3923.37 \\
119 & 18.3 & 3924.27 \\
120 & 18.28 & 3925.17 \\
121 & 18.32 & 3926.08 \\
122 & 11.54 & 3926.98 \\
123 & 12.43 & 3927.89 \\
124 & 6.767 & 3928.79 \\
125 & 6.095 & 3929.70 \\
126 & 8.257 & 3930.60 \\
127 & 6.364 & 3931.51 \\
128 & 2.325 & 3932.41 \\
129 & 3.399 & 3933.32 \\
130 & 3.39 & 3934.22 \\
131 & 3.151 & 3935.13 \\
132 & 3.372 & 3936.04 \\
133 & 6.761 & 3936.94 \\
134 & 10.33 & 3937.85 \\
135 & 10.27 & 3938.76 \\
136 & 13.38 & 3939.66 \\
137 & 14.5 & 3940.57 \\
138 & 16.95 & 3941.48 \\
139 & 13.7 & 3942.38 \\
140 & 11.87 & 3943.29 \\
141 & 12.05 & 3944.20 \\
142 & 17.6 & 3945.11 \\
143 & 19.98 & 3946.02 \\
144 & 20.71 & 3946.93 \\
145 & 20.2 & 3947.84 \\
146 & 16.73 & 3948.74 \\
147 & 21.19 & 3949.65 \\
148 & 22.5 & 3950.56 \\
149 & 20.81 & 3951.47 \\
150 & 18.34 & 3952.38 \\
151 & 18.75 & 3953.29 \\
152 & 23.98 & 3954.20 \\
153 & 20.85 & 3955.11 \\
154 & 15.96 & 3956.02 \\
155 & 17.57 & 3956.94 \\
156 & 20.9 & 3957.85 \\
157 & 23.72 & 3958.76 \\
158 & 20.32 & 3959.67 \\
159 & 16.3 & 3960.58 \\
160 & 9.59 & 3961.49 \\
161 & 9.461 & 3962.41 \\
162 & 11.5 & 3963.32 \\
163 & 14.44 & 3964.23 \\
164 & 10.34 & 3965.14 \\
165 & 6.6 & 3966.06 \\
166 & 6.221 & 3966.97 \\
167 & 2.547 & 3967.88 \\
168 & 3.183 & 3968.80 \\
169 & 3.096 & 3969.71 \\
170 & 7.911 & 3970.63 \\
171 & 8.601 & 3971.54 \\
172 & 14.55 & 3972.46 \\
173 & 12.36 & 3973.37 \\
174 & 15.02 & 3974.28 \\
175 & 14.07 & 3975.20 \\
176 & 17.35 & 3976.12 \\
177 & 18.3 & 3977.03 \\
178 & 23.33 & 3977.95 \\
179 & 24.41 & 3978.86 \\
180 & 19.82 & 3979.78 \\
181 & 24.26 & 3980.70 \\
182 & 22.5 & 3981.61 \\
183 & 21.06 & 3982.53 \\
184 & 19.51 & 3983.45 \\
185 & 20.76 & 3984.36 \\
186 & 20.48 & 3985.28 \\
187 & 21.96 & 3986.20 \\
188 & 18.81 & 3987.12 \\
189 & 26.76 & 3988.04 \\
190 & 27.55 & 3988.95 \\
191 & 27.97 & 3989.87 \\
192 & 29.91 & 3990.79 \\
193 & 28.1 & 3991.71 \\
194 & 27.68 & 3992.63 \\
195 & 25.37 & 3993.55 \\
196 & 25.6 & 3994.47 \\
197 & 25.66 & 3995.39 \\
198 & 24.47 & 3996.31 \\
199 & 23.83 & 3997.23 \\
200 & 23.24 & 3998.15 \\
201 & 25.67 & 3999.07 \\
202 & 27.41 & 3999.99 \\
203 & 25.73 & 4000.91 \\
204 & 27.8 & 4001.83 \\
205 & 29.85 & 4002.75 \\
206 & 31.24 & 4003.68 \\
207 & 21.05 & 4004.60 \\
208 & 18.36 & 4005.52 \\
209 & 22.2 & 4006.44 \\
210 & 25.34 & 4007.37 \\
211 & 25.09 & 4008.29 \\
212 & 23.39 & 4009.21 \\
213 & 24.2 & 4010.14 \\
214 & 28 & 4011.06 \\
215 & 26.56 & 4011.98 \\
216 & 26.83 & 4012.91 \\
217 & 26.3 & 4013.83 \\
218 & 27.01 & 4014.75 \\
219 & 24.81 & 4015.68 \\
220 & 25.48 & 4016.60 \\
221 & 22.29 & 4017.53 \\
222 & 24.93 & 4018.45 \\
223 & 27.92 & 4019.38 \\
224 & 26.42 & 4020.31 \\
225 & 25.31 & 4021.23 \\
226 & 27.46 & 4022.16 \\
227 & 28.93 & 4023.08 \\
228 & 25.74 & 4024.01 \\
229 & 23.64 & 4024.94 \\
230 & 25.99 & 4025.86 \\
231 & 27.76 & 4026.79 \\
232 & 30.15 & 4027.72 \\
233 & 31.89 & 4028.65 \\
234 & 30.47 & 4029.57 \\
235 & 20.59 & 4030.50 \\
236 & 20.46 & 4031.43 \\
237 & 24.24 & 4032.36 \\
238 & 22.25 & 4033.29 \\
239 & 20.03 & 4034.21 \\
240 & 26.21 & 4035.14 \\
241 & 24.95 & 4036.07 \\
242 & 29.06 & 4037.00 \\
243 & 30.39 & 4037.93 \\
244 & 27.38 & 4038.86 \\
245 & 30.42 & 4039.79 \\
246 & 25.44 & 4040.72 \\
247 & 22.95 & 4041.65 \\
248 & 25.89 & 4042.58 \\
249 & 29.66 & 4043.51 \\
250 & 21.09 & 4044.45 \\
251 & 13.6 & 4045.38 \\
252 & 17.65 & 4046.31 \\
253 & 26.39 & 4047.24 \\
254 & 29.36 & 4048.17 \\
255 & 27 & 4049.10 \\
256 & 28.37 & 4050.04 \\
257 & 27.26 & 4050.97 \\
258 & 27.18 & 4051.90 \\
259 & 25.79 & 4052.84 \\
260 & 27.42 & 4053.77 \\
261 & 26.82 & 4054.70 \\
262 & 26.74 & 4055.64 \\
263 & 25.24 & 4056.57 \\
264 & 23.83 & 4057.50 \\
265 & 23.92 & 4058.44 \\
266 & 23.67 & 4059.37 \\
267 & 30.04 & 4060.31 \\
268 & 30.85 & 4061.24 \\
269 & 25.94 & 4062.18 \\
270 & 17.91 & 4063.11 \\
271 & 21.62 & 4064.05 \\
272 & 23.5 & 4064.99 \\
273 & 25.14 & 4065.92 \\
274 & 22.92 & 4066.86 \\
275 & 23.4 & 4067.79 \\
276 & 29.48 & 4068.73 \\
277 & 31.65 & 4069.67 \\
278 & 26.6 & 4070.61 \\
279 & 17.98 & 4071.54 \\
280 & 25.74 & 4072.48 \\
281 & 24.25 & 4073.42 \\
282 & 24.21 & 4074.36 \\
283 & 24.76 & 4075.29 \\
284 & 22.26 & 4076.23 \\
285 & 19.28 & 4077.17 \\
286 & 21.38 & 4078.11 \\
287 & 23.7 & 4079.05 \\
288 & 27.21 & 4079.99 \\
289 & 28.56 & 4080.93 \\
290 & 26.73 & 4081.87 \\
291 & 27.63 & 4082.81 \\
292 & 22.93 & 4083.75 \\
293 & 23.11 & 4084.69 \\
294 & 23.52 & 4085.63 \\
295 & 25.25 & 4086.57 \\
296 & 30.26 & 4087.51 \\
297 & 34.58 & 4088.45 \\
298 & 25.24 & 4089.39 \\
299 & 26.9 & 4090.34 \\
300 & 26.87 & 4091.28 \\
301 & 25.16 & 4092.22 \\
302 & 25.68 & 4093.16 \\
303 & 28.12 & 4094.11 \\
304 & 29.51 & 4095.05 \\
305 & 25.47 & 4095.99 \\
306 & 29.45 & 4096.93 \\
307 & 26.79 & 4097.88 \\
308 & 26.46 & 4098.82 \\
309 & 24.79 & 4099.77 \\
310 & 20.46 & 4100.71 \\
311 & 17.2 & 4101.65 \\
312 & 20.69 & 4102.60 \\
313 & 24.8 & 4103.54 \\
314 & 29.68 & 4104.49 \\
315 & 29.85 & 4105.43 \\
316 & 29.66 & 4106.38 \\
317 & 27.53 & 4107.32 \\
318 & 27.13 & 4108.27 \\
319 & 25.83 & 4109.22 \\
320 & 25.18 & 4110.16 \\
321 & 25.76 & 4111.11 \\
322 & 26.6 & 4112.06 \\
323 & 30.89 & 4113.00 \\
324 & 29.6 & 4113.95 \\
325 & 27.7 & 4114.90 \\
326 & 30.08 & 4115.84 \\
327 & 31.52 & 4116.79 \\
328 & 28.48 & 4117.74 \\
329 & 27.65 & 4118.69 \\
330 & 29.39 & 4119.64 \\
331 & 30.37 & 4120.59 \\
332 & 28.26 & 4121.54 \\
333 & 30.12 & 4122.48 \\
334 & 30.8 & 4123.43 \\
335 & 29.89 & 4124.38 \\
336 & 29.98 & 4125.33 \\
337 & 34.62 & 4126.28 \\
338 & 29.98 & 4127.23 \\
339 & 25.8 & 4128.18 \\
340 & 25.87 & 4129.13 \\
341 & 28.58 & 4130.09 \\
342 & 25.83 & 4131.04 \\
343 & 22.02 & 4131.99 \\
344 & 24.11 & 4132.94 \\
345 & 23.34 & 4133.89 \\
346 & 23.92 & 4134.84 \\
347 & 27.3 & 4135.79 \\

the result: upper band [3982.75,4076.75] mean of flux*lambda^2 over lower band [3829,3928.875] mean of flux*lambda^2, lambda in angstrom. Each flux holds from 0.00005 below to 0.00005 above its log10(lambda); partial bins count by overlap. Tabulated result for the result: 1.6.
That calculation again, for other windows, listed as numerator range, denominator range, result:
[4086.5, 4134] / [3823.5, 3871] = 2.08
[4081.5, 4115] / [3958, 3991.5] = 1.69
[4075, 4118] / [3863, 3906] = 1.65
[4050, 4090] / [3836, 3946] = 1.73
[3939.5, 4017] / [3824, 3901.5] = 1.34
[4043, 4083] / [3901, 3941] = 1.79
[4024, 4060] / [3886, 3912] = 1.46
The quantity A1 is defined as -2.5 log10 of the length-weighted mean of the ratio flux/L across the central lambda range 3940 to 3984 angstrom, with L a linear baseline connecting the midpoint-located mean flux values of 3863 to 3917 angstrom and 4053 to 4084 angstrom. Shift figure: 0.30 mag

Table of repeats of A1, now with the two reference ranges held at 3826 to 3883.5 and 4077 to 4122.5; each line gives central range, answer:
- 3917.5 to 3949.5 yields 0.43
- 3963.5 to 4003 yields 0.11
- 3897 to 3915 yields -0.12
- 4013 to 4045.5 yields -0.10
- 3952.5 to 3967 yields 0.27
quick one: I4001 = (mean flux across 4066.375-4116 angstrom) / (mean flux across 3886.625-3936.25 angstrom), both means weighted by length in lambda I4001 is 1.59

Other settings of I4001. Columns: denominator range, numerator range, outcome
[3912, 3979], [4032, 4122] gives 1.81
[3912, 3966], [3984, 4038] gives 1.71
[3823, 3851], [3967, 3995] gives 1.50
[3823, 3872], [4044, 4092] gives 1.67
